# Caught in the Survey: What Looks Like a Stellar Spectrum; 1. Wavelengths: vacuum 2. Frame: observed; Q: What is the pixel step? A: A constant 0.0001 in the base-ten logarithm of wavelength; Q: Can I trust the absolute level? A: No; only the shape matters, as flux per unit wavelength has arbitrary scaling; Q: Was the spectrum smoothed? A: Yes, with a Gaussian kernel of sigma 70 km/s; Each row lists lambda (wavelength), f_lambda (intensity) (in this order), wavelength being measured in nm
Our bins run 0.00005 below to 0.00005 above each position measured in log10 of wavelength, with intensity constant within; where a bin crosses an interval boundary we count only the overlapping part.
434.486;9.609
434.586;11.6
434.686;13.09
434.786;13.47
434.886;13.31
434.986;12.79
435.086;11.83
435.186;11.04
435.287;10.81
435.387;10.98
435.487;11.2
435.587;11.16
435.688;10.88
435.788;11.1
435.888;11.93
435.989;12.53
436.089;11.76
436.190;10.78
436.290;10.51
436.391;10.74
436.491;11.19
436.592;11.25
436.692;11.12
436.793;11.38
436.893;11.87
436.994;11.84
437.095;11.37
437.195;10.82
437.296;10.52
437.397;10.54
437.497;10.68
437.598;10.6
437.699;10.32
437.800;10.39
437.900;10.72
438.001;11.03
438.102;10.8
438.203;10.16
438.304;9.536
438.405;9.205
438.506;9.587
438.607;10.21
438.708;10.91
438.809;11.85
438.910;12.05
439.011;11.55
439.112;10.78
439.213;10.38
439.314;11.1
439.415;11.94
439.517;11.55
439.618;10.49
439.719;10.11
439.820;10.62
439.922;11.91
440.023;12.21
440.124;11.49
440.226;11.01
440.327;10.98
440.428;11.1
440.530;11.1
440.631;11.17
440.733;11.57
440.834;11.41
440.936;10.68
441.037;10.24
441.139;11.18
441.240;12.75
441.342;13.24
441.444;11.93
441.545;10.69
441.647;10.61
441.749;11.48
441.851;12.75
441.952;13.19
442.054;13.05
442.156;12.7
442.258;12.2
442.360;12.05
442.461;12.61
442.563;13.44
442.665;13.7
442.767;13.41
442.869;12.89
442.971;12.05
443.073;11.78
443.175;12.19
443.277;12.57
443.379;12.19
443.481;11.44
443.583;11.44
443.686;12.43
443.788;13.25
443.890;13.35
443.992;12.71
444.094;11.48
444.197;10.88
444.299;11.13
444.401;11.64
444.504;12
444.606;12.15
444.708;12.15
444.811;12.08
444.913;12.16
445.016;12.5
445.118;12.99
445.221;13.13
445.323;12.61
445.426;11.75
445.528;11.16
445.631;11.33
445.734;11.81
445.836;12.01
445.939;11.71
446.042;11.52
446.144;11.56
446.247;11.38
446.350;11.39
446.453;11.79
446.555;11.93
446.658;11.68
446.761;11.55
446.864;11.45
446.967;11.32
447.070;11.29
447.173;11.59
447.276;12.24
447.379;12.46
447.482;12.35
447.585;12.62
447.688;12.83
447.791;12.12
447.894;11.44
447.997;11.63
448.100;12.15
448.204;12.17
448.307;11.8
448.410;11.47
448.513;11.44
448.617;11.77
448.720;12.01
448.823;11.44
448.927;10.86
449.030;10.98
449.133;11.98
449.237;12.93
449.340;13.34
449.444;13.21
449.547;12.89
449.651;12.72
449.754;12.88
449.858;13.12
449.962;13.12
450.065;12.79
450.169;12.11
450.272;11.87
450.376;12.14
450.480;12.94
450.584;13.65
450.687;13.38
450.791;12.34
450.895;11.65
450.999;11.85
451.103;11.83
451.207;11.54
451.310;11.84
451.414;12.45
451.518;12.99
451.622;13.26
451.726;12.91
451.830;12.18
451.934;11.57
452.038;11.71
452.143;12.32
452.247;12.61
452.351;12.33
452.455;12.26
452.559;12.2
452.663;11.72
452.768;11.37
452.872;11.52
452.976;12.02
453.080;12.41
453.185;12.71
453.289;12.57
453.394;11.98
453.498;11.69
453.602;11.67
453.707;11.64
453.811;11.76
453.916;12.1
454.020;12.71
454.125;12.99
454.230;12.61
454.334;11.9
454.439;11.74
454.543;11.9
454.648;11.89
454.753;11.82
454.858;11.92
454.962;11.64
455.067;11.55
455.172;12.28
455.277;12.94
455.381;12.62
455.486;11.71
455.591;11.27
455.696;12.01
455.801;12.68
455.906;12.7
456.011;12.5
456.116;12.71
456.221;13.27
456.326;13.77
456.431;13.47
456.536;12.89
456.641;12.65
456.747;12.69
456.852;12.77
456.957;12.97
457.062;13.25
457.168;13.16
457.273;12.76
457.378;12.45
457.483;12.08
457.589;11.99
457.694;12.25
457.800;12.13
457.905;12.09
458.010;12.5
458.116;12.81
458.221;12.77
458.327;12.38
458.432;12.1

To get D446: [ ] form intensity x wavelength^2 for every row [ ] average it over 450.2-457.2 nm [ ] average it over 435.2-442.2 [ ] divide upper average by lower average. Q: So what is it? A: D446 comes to 1.18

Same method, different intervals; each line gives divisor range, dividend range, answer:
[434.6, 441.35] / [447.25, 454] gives 1.16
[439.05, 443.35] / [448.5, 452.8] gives 1.09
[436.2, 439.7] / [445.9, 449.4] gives 1.14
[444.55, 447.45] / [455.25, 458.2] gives 1.11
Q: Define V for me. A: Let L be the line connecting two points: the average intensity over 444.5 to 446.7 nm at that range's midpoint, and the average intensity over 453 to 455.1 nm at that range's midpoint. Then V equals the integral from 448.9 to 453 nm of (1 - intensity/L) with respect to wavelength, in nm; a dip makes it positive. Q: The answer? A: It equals -0.11 nm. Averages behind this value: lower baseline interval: 11.9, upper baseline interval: 12.1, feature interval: 12.3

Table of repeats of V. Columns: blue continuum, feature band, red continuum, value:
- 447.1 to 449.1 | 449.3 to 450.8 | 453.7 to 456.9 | -0.11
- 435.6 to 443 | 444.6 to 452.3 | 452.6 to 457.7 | -0.14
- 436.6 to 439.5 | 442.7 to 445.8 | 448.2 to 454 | -0.18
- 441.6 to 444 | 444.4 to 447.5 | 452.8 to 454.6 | 0.12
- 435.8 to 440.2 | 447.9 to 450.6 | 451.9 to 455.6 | -0.12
